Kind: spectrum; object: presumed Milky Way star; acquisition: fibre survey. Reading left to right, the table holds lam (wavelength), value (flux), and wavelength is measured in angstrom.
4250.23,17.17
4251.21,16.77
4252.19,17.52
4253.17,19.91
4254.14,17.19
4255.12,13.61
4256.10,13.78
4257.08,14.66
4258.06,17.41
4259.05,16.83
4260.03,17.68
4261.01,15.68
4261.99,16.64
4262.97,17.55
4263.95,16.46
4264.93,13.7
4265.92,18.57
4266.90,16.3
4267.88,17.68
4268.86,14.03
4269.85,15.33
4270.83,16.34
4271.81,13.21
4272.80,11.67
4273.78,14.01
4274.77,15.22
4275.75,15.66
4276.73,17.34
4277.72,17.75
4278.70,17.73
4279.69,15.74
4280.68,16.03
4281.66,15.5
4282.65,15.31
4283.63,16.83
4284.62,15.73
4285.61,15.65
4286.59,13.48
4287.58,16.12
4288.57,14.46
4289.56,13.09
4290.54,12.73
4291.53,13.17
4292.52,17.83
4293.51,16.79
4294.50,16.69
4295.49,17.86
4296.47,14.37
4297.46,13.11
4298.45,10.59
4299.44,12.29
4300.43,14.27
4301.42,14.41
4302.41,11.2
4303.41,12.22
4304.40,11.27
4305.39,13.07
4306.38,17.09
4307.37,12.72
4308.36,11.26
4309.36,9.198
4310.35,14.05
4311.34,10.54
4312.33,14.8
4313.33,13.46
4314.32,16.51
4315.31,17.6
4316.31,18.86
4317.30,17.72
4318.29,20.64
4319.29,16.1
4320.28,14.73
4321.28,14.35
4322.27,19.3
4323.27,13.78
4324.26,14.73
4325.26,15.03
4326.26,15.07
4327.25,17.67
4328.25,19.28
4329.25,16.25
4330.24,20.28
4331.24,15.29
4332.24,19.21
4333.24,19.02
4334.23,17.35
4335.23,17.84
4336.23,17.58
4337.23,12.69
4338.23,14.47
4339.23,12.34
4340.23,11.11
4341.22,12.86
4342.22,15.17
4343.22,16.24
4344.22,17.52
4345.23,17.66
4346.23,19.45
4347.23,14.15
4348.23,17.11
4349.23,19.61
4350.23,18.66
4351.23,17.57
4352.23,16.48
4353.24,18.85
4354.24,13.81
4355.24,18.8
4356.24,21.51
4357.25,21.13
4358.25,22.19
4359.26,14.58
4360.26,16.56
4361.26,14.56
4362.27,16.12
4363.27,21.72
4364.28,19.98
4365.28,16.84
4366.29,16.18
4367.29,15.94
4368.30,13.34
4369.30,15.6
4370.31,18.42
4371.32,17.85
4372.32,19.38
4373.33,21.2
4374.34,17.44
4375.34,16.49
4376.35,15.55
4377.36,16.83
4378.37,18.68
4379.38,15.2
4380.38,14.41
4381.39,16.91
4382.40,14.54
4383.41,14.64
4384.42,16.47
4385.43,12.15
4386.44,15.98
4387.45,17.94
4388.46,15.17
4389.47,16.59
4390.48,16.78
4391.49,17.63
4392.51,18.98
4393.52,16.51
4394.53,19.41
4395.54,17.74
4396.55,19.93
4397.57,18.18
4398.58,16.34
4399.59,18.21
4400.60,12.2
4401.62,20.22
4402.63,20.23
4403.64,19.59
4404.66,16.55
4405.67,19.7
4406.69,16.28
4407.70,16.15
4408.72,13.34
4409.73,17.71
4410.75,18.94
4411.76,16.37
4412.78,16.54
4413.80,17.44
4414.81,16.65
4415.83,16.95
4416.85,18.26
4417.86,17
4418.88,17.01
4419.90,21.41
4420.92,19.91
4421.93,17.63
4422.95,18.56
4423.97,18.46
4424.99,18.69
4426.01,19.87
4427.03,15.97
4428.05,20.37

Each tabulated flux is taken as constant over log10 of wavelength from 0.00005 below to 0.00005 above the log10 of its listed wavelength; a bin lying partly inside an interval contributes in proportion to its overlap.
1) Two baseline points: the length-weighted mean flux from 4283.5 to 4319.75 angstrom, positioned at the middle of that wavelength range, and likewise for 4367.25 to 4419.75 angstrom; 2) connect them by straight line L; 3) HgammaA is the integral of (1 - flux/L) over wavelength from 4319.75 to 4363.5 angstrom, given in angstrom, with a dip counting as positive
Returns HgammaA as -3.3 angstrom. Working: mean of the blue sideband 14.5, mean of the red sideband 17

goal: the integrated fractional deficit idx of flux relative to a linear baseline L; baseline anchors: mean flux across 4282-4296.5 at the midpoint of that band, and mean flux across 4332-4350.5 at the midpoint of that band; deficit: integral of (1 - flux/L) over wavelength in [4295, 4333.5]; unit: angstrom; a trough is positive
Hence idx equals 1.77 angstrom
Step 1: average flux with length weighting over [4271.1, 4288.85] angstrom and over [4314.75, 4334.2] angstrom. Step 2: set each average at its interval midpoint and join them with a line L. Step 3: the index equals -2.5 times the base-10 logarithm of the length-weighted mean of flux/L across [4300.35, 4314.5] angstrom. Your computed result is 0.26 mag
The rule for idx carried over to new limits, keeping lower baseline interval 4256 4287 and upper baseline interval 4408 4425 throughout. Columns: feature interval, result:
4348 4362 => -0.9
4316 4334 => -0.6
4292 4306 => 1.9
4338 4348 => 0.9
